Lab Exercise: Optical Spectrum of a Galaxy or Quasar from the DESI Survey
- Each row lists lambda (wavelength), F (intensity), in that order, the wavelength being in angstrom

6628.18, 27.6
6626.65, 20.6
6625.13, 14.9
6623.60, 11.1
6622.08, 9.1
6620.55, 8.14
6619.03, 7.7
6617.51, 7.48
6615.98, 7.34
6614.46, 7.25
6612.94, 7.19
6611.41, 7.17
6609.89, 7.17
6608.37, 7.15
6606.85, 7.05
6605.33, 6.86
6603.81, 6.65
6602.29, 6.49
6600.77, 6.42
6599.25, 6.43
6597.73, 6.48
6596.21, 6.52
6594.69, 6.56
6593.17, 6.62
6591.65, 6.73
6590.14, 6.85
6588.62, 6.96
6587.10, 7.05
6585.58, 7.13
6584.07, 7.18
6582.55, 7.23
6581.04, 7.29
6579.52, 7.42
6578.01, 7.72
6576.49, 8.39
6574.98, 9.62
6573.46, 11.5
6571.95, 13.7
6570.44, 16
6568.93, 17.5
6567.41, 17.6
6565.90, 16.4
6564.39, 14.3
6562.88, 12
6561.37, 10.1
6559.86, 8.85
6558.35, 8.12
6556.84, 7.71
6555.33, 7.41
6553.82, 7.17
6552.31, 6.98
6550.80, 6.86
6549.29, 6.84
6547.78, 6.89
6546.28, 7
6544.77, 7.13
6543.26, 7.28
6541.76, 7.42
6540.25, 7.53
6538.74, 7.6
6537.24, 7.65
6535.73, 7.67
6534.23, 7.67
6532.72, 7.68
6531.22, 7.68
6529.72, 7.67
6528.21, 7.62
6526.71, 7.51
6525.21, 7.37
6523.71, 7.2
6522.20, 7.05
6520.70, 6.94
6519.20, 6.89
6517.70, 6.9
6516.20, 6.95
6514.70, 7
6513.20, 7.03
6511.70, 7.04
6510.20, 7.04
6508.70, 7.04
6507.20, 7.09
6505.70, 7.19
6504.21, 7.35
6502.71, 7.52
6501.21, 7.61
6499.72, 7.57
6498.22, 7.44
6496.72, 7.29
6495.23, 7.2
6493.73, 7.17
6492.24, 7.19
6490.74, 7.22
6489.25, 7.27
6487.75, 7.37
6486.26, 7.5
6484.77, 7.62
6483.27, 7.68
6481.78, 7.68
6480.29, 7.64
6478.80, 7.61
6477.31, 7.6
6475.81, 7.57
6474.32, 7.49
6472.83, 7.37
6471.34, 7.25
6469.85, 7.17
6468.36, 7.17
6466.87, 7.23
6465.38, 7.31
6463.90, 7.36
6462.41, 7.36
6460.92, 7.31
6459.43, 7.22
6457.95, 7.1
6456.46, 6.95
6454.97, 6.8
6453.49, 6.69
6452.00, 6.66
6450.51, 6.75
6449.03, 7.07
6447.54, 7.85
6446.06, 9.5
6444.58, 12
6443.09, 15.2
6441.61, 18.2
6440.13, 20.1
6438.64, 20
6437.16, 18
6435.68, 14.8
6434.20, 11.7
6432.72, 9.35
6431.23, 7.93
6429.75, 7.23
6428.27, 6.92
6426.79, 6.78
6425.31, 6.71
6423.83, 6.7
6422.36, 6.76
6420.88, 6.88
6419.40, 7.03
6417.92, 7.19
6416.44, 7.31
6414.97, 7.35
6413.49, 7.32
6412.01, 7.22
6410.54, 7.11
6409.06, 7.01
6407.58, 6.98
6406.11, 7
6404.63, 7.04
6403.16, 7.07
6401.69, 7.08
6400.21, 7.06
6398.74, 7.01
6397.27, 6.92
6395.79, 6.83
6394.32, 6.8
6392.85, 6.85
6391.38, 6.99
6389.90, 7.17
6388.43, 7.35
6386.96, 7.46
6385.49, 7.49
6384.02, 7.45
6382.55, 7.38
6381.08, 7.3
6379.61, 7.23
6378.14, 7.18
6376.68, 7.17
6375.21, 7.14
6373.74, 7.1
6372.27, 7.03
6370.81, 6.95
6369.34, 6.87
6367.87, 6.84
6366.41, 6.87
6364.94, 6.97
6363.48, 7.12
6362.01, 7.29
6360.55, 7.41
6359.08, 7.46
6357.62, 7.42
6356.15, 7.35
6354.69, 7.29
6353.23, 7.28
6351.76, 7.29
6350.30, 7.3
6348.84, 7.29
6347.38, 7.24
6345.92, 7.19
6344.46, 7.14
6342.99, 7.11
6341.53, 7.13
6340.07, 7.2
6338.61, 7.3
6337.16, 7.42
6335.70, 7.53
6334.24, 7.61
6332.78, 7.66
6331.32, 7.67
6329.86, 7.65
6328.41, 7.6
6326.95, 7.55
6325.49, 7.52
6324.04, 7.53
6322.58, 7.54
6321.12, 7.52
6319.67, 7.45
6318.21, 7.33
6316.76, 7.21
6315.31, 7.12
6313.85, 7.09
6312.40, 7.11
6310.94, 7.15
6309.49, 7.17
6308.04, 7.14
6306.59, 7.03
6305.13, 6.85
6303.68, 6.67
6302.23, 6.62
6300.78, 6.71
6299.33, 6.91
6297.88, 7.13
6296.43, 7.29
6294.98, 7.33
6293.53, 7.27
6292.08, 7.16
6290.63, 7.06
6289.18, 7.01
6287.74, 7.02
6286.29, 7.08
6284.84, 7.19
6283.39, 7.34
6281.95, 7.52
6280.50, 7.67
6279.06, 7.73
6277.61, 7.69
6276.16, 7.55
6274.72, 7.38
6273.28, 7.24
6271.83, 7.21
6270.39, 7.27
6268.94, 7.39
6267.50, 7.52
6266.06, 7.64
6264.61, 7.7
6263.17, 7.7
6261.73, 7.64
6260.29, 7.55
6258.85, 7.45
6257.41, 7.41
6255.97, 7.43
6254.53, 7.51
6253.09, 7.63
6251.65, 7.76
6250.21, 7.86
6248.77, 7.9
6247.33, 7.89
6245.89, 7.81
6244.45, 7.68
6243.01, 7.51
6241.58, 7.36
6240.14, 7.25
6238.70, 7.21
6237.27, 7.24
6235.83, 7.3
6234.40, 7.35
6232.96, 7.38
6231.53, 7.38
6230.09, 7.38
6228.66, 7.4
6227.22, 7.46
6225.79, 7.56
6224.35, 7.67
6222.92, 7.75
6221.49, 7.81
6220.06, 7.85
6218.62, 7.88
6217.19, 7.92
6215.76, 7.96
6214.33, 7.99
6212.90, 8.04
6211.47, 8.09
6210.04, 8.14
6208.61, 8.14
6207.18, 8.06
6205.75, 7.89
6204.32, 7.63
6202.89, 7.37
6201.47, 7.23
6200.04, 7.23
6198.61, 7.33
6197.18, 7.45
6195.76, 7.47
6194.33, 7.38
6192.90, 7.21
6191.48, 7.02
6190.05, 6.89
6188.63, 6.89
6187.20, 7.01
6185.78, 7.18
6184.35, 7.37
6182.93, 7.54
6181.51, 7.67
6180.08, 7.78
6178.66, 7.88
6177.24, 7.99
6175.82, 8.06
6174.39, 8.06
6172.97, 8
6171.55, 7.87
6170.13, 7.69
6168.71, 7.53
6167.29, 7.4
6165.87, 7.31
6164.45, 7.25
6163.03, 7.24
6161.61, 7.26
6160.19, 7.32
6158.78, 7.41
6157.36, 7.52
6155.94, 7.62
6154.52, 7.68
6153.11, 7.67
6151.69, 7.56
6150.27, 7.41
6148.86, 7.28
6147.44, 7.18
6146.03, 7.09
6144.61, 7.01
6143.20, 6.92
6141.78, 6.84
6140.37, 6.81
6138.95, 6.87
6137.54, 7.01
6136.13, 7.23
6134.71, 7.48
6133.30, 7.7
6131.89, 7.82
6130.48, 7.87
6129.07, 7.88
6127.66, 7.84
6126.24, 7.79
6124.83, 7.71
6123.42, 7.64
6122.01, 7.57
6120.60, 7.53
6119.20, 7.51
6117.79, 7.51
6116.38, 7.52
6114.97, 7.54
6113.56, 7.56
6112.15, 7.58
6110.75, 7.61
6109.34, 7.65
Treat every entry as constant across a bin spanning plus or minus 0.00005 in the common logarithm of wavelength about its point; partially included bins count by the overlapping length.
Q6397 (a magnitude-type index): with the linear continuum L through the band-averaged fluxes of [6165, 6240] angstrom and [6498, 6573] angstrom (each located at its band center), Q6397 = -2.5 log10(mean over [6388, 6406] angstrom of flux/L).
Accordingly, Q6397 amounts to 0.163 mag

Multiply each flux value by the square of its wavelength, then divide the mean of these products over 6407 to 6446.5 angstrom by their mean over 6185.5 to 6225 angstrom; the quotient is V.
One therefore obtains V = 1.4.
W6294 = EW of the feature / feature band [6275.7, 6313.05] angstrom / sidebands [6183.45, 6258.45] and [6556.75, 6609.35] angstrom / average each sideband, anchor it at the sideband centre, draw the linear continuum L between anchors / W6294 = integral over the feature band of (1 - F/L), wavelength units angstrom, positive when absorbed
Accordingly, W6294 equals 3.3 angstrom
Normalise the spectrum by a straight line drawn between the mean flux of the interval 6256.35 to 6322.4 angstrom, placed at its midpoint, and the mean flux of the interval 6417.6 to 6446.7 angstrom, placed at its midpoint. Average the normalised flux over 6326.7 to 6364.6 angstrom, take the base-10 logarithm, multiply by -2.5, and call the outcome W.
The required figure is 0.186 mag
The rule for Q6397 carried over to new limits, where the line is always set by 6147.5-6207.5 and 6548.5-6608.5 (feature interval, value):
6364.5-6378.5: 0.160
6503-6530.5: 0.198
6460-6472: 0.162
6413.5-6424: 0.171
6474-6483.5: 0.117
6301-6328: 0.107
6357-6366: 0.117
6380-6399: 0.146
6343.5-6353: 0.116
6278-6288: 0.063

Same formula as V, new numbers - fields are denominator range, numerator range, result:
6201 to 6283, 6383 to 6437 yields 1.05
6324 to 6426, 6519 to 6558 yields 1.07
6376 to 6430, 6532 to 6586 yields 1.37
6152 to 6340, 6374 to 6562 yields 1.13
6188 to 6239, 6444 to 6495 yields 1.07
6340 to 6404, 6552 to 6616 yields 1.30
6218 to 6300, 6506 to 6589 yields 1.25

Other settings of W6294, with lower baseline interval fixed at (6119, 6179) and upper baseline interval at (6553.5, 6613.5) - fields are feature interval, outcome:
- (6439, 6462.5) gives -3.8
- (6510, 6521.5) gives 2.2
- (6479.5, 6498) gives 2.5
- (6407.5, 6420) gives 1.7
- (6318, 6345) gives 2.0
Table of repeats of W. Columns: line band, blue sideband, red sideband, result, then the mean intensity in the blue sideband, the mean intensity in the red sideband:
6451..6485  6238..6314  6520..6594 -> 0.137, 7.35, 8.69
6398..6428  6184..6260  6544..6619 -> 0.147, 7.55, 8.49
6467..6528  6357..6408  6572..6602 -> 0.006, 7.12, 7.51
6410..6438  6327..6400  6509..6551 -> -0.173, 7.23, 7.26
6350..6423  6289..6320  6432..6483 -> 0.170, 7.08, 9.48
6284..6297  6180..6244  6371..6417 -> 0.031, 7.52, 7.14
